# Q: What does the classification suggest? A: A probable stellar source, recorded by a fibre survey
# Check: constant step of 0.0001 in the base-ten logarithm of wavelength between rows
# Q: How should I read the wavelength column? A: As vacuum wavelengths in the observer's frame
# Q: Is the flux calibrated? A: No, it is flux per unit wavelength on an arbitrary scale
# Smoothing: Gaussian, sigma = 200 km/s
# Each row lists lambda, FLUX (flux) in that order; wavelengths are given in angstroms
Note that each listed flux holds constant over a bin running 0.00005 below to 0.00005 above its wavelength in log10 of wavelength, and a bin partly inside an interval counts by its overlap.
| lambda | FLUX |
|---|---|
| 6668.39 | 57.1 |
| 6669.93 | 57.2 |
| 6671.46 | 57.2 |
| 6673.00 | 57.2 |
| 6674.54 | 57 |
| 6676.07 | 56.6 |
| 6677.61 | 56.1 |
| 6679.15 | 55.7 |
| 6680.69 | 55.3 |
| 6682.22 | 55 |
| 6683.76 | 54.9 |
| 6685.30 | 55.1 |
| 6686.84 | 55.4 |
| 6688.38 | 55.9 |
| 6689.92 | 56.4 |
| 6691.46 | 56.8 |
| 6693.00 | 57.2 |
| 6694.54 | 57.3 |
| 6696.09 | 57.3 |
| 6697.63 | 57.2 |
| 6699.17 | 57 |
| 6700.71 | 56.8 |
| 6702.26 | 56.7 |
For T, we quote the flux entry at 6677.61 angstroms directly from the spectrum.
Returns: 56.1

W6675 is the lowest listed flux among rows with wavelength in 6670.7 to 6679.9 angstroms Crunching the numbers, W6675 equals 55.7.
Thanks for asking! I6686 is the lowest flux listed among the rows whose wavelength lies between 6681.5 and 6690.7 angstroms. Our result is 54.9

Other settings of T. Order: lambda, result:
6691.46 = 56.8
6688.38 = 55.9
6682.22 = 55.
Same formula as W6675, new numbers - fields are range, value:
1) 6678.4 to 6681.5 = 55.3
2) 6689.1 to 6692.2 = 56.4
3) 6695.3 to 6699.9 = 57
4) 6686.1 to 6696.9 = 55.4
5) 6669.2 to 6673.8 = 57.2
